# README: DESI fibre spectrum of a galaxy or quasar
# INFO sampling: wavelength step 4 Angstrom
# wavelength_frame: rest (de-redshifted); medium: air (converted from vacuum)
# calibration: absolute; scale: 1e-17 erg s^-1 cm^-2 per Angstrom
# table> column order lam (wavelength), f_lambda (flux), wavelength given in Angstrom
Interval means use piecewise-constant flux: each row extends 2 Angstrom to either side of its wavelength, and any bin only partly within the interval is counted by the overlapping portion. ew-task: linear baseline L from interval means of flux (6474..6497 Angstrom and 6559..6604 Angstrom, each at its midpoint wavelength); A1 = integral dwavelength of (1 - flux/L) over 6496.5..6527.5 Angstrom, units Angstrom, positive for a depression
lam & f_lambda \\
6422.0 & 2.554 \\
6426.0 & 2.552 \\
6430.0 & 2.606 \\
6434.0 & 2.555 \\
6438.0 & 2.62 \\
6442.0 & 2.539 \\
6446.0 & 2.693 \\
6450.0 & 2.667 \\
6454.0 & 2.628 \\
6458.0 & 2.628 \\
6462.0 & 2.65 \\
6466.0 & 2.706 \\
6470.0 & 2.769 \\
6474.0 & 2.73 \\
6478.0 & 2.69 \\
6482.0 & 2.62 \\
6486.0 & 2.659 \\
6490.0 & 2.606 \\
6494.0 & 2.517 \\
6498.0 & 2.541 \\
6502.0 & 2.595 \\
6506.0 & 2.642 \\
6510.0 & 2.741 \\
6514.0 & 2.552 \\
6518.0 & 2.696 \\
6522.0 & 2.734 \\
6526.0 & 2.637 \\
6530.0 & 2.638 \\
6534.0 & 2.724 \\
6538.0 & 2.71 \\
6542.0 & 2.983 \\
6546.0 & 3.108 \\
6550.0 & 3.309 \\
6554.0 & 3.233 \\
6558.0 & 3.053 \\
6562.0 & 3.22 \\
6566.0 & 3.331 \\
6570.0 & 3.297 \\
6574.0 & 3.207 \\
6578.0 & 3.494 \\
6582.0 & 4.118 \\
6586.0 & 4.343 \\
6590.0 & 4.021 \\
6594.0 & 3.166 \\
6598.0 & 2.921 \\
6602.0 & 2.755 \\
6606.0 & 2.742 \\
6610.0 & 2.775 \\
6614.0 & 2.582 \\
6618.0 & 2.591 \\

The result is 2.2 Angstrom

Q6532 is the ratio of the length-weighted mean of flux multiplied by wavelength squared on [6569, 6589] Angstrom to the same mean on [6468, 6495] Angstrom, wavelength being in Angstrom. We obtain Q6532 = 1.44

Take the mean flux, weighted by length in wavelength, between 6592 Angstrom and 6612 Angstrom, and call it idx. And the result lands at 2.87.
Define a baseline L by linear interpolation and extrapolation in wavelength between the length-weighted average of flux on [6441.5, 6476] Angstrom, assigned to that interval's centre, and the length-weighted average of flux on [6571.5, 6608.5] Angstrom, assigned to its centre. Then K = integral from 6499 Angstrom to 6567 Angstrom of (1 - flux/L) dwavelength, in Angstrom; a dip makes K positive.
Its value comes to 5.0 Angstrom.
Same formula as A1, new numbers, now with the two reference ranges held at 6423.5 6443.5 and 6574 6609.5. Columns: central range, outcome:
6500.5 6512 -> 1.1 Angstrom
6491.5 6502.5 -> 1.4 Angstrom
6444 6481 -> 0.6 Angstrom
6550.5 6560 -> 0.1 Angstrom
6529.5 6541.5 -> 1.4 Angstrom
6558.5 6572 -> 0.0 Angstrom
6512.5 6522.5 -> 1.2 Angstrom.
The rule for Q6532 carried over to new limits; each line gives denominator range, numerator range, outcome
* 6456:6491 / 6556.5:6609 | 1.30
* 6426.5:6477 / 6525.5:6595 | 1.28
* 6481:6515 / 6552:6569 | 1.26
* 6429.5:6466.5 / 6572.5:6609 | 1.35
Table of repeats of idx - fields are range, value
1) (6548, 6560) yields 3.2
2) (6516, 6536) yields 2.69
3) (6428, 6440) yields 2.59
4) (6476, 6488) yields 2.66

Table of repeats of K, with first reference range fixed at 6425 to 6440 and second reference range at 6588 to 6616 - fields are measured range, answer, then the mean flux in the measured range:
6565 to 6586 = -4.6 Angstrom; 3.58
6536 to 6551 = -0.8 Angstrom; 3.01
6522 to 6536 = 0.7 Angstrom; 2.68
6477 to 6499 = 0.9 Angstrom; 2.6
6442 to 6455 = -0.1 Angstrom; 2.65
